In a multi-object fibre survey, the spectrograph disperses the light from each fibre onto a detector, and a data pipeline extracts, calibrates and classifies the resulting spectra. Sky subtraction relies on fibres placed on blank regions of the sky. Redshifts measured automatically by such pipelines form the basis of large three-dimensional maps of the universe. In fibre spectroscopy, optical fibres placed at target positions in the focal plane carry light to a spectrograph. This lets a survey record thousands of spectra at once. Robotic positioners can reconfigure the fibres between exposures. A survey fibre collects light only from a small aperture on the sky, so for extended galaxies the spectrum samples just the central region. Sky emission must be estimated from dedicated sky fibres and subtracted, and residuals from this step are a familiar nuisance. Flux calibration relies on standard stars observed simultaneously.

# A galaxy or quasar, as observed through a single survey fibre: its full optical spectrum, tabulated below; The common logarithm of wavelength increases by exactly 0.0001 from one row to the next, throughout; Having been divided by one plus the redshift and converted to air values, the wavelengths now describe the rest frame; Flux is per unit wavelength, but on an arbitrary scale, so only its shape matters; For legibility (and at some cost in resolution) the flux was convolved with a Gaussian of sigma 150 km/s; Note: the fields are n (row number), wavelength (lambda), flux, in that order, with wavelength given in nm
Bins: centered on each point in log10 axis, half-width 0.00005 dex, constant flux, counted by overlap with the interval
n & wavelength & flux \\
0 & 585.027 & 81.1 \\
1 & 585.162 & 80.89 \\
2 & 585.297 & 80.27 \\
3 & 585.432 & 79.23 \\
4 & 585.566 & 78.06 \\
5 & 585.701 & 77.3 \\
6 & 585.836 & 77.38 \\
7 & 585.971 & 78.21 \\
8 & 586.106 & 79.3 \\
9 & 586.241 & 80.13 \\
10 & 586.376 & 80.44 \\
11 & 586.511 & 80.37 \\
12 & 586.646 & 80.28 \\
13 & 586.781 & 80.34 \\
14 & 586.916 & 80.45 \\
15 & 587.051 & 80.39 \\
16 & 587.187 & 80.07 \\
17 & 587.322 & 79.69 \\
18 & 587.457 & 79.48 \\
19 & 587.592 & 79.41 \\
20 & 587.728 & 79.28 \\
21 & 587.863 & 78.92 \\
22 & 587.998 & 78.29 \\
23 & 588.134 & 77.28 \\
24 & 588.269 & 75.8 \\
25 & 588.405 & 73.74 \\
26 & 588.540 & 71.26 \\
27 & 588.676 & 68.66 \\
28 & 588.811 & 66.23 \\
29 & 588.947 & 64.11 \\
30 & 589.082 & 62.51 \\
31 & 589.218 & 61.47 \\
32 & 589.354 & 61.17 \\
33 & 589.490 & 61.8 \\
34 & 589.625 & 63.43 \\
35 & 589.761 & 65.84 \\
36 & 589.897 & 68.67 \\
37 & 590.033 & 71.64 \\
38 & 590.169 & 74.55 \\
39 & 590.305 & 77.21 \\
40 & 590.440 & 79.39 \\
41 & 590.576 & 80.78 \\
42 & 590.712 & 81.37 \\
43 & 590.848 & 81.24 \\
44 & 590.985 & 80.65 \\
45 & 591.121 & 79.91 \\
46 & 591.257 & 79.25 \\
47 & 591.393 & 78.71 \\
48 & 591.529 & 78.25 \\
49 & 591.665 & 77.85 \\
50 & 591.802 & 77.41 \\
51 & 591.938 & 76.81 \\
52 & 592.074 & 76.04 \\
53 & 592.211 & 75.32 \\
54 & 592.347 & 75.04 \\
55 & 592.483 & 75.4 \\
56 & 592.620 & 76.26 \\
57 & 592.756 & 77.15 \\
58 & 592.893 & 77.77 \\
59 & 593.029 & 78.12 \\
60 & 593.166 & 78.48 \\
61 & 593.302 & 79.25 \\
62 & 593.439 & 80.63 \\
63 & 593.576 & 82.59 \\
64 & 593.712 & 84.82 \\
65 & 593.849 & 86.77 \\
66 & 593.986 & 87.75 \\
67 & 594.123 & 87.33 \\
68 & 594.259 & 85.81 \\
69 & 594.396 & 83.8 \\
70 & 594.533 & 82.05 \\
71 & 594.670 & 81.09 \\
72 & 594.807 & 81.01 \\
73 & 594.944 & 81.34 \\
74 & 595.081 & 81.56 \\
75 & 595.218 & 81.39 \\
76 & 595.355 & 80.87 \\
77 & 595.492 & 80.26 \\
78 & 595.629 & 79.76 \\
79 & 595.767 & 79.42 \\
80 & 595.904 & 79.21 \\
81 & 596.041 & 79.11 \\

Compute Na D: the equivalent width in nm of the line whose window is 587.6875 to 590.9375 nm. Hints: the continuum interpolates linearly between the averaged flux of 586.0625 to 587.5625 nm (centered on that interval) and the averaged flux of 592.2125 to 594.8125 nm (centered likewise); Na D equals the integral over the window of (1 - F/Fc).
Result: 0.35 nm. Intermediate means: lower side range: 80.1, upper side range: 81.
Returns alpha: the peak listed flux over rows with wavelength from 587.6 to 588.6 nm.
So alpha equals 79.28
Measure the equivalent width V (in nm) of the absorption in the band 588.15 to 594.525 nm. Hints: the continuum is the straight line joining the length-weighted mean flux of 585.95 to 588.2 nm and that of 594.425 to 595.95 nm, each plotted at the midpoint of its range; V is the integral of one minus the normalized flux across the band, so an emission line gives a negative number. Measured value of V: 0.343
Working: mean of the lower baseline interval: 79.6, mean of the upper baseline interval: 80.8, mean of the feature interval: 75.9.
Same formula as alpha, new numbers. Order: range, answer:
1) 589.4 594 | 87.75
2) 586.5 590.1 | 80.45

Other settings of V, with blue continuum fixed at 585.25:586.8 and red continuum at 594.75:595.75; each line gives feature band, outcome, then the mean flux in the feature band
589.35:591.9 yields 0.16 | 75.1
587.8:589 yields 0.10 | 72.8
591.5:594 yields 0.05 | 78.9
